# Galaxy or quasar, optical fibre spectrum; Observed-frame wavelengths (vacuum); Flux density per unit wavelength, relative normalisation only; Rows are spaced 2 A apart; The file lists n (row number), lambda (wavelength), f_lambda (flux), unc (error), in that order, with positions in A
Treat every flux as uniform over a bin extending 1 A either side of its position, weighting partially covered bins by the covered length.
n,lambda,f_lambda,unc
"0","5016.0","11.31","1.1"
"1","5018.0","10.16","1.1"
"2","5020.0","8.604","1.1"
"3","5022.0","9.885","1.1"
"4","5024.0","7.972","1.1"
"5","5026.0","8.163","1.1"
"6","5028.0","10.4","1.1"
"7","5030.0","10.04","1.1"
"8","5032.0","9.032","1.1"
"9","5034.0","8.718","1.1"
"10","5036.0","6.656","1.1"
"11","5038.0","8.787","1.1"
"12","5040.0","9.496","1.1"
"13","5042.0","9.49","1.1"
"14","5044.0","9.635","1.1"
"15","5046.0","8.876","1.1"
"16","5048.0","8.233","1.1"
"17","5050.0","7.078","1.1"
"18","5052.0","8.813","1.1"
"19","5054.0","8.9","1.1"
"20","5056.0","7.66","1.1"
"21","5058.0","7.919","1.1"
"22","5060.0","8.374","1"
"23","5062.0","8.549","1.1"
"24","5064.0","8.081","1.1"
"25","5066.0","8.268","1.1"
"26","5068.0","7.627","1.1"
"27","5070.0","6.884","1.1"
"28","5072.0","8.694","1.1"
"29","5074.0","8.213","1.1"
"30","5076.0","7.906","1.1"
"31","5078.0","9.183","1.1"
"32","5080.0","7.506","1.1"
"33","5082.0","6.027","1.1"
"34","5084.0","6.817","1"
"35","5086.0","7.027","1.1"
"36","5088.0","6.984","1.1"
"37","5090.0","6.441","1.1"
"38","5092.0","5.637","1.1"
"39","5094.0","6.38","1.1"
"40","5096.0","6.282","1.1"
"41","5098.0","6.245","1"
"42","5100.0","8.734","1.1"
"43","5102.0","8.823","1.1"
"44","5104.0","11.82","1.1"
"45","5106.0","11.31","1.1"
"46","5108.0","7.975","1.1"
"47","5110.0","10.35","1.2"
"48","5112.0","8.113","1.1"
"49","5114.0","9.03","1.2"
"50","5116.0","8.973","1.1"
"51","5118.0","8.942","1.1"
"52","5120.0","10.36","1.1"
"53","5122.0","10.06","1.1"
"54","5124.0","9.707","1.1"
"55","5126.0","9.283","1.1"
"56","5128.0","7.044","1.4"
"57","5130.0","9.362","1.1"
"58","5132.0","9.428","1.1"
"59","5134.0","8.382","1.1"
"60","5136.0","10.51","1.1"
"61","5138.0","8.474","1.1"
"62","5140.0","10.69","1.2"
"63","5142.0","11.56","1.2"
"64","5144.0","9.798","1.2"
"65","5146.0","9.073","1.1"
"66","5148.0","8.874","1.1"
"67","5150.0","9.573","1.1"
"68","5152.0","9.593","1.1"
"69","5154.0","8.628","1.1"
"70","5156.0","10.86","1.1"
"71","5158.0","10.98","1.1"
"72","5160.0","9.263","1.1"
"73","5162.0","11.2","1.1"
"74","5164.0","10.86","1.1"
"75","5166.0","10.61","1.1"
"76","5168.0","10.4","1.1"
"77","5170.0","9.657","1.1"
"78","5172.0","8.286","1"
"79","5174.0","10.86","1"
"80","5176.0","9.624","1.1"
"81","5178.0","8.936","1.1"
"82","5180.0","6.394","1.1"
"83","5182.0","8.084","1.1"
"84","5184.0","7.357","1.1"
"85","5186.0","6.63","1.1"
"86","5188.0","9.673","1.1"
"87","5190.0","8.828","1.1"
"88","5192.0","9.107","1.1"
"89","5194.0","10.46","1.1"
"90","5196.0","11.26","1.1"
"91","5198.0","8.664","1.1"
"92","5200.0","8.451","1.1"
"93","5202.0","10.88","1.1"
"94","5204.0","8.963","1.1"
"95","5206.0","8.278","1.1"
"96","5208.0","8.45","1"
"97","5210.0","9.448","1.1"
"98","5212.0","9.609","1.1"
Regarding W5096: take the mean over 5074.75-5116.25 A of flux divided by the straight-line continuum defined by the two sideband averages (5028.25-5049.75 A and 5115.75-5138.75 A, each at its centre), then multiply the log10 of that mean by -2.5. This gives 0.15 mag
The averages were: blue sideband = 8.89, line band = 7.96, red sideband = 9.23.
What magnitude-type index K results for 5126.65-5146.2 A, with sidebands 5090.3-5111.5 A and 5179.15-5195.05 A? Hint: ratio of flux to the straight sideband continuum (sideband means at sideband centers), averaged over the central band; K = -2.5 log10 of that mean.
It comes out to -0.14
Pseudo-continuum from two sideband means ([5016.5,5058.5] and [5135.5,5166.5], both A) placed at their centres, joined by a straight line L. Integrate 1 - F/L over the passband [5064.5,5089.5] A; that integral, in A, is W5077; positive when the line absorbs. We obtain 4.5 A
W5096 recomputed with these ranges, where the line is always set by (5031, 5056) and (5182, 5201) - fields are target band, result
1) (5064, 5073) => 0.10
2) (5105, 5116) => -0.07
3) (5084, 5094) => 0.31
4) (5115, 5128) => -0.07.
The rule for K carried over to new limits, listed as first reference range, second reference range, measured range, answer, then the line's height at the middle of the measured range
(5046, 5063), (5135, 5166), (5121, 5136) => 0.05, 9.61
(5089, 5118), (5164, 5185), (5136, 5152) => -0.12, 8.77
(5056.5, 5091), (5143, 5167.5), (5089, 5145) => 0.00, 8.88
